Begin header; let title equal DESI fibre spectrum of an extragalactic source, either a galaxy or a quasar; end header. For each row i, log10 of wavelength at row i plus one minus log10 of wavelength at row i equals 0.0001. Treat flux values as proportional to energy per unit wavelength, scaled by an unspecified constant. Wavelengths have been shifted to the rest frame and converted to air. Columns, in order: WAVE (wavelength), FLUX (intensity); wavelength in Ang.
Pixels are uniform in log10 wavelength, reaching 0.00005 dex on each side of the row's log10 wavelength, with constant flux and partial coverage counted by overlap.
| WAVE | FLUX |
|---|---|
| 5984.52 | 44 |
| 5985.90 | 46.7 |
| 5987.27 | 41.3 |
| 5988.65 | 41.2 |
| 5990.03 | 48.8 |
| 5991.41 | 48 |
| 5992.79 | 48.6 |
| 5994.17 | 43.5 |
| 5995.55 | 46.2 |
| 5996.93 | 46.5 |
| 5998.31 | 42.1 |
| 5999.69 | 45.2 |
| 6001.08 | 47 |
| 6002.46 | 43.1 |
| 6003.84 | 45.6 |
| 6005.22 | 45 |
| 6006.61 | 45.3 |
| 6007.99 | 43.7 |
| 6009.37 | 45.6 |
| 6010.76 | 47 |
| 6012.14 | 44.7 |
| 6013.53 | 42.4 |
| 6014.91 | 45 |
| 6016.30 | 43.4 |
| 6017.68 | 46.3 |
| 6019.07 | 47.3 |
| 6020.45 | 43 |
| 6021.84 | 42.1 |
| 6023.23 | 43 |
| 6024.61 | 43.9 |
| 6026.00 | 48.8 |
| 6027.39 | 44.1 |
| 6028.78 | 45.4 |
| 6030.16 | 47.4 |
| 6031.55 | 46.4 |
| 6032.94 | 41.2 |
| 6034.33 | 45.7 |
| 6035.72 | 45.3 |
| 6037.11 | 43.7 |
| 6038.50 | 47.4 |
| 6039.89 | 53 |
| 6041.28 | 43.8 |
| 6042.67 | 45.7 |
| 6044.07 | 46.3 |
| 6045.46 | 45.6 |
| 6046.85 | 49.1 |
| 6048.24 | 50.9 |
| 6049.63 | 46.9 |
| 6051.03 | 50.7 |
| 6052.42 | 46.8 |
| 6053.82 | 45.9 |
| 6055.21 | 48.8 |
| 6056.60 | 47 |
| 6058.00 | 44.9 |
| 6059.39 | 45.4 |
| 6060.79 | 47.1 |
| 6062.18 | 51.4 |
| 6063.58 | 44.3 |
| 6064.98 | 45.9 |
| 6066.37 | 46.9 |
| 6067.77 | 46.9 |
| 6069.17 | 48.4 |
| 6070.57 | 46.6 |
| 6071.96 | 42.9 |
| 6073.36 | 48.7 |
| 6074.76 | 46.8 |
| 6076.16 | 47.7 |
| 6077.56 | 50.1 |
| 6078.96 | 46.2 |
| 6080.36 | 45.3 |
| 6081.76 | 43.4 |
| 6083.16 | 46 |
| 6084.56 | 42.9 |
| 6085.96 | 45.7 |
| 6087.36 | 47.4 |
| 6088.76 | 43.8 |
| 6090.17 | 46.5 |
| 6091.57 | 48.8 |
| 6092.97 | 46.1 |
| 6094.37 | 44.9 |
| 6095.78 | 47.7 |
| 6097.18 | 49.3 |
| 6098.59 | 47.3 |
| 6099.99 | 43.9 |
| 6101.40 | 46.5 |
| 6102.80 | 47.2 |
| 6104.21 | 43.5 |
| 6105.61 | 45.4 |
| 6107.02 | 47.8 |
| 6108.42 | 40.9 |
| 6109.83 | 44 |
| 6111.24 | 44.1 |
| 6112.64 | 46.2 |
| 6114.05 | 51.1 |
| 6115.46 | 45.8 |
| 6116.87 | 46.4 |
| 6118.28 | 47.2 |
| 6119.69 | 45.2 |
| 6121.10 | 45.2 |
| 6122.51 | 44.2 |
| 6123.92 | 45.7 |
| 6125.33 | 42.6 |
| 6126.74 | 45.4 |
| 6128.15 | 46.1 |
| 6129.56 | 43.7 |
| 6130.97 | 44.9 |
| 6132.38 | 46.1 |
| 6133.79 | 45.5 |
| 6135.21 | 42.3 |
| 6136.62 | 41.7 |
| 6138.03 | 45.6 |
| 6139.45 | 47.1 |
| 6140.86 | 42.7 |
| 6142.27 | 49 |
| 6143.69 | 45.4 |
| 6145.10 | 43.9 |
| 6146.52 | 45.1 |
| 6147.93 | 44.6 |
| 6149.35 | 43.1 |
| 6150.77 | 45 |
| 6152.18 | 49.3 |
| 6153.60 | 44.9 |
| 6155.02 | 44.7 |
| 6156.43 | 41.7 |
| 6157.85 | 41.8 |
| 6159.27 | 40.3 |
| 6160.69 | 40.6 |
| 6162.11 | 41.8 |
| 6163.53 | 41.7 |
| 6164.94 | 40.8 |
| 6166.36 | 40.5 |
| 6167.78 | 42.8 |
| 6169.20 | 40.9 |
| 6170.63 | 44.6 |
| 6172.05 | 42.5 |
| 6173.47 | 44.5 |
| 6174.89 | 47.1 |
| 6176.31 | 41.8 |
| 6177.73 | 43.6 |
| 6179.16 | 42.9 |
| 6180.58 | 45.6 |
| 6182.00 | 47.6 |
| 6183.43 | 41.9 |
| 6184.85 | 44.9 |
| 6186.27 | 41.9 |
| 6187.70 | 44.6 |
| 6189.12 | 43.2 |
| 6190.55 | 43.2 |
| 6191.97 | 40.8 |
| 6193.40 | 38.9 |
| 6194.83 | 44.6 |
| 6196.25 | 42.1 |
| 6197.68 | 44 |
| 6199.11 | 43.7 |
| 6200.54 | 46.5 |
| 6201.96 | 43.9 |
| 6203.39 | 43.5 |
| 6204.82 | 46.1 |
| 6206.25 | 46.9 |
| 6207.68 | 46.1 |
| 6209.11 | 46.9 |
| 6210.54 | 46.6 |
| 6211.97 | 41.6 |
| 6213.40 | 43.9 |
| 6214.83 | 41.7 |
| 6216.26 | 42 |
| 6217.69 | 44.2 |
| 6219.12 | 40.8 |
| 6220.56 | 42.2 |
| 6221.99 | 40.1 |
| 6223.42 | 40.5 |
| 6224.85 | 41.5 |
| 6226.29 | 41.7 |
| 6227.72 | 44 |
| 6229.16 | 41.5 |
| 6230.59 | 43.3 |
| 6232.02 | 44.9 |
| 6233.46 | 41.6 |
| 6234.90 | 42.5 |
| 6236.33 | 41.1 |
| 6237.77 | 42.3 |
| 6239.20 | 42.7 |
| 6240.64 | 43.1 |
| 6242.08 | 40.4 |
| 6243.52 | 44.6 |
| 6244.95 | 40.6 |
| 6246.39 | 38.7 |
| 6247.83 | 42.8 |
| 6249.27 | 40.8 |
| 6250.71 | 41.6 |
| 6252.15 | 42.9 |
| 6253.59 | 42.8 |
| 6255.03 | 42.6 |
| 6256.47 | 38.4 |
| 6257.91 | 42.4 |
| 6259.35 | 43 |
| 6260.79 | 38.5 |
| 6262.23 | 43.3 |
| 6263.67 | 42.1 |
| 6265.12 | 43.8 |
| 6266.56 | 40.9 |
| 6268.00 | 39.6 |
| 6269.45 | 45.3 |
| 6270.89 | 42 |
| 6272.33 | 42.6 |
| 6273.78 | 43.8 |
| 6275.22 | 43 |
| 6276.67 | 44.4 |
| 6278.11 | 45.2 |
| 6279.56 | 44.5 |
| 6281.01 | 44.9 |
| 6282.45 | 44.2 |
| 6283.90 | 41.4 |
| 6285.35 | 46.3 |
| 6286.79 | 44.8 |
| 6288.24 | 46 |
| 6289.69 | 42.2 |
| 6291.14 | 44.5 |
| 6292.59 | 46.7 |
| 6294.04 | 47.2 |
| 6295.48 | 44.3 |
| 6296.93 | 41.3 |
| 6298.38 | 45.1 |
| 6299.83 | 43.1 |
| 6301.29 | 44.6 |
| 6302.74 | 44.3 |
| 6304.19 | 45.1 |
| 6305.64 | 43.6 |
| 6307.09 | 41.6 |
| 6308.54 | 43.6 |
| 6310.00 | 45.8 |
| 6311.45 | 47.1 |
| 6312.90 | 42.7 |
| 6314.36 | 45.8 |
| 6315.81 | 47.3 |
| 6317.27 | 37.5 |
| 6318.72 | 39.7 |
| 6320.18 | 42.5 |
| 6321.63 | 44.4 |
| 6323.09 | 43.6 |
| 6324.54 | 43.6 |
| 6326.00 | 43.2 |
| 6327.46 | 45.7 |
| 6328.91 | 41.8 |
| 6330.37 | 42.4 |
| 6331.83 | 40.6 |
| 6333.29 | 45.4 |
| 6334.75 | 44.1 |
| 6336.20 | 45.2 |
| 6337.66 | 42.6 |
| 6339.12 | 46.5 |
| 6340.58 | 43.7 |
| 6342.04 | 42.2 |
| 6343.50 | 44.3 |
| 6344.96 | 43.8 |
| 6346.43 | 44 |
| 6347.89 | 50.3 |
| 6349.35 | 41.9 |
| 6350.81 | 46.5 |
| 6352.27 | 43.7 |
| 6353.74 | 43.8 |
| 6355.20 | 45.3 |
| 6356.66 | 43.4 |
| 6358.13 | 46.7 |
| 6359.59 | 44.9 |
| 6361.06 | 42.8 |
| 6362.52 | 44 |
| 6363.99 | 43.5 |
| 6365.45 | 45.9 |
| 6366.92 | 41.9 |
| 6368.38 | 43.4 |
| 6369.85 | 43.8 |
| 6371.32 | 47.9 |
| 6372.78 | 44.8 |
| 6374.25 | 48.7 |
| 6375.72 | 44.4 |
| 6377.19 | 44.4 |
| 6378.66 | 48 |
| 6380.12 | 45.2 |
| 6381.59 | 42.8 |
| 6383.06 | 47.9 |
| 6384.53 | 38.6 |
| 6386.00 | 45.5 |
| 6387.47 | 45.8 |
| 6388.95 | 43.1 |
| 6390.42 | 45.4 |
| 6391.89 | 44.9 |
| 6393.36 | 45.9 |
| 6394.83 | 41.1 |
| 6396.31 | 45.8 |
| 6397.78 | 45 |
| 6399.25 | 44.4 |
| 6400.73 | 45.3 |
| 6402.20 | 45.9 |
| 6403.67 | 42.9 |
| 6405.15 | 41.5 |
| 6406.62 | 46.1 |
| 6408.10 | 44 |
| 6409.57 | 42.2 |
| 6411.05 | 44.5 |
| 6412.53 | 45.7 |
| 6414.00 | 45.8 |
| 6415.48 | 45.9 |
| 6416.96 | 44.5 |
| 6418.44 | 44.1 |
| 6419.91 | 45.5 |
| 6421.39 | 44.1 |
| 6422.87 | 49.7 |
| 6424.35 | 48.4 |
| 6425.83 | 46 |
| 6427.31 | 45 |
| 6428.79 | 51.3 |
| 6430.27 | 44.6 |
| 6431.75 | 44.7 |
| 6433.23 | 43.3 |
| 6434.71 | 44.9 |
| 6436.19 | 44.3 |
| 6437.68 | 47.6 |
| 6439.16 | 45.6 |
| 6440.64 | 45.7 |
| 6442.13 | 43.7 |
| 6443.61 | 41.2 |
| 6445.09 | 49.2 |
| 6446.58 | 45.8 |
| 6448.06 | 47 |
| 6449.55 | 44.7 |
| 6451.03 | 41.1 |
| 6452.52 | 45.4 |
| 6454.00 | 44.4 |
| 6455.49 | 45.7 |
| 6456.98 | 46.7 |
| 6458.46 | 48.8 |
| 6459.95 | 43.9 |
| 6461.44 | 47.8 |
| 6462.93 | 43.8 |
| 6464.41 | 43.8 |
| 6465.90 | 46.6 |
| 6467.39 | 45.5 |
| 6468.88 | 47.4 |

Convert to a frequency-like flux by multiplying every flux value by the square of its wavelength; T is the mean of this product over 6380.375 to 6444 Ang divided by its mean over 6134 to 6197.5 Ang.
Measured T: 1.1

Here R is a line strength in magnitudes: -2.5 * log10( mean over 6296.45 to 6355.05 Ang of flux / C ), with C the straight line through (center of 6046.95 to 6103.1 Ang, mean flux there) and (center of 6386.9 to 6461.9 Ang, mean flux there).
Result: 0.04 mag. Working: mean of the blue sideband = 46.8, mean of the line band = 43.9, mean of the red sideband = 45.2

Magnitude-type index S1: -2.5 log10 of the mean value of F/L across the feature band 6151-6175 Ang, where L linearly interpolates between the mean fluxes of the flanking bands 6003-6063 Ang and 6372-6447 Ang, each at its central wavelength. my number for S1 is 0.068 mag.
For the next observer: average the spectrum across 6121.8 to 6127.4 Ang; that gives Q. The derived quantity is 44.5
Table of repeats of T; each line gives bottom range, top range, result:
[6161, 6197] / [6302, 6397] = 1.09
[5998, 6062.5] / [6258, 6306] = 1.03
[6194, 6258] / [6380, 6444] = 1.11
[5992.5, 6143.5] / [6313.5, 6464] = 1.08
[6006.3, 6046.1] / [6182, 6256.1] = 1.01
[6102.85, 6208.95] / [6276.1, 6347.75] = 1.05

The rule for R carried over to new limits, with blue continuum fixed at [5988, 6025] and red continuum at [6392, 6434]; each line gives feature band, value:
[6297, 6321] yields 0.04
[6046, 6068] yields -0.06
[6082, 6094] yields -0.02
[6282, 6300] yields 0.02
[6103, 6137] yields 0.00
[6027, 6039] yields -0.01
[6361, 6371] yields 0.03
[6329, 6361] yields 0.02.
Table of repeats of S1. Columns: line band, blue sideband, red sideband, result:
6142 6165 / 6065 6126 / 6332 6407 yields 0.05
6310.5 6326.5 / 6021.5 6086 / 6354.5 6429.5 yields 0.04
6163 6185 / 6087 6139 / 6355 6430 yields 0.05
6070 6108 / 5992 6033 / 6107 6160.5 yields -0.03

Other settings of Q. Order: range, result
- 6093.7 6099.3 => 47.3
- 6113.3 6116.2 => 48.3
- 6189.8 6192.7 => 42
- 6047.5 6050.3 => 49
